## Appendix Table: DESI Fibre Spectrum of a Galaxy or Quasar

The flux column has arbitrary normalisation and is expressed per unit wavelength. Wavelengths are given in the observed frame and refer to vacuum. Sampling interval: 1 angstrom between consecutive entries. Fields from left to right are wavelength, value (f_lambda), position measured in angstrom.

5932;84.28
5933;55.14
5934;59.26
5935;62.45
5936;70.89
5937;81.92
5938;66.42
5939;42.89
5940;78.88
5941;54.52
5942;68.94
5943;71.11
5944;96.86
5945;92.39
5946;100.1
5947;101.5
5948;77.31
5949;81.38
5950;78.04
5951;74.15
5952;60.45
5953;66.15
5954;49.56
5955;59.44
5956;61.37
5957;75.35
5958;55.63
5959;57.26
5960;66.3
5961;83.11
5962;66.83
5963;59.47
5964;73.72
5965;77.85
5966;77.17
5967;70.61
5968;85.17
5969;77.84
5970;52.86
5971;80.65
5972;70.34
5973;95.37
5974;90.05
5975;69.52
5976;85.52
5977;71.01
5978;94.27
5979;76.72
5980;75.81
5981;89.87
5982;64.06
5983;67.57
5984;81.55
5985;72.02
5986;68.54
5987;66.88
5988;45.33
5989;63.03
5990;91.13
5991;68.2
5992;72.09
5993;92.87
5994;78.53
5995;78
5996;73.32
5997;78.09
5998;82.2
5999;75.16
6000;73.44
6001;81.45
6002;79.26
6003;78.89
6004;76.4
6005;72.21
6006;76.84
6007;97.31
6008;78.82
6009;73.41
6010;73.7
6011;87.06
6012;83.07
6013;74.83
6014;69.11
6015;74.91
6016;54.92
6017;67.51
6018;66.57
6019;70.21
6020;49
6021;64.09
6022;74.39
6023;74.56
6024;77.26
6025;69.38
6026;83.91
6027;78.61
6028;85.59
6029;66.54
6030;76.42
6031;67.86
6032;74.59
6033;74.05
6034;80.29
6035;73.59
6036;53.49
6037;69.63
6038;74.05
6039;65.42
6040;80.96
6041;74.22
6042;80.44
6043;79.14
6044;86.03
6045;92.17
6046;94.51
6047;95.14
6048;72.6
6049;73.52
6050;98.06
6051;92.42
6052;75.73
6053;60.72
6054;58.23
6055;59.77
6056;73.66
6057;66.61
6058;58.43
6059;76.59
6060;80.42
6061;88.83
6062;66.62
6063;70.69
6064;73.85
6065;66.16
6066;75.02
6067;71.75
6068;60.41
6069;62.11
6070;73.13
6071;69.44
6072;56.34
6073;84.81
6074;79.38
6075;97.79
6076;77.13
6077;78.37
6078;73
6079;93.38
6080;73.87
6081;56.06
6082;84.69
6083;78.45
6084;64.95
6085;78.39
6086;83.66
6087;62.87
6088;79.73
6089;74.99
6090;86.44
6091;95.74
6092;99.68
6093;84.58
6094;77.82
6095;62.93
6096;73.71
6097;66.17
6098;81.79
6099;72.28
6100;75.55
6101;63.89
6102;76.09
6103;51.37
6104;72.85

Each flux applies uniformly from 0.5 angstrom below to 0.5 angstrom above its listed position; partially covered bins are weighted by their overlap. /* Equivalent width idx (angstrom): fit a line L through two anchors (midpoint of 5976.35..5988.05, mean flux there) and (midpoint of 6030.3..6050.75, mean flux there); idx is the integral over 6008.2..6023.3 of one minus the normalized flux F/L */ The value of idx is 1.14 angstrom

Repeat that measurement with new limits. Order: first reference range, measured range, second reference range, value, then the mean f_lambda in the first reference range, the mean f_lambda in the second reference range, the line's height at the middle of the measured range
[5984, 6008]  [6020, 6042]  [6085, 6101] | 1.1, 75.9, 78.1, 76.7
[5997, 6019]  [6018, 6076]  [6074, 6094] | 2.9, 76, 80.1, 78.1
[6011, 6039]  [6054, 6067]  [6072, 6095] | 0.9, 71.6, 79.4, 76.3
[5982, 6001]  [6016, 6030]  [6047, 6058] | 0.5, 73.7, 73.5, 73.6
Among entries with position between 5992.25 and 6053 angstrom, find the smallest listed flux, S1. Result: 49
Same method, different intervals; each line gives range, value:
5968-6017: 45.33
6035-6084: 53.49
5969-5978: 52.86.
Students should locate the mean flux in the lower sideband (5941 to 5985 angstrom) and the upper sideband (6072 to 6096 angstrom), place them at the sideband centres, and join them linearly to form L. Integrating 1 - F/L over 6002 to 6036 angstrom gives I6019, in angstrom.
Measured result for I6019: 1.3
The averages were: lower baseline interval 74.9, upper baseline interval 78.9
